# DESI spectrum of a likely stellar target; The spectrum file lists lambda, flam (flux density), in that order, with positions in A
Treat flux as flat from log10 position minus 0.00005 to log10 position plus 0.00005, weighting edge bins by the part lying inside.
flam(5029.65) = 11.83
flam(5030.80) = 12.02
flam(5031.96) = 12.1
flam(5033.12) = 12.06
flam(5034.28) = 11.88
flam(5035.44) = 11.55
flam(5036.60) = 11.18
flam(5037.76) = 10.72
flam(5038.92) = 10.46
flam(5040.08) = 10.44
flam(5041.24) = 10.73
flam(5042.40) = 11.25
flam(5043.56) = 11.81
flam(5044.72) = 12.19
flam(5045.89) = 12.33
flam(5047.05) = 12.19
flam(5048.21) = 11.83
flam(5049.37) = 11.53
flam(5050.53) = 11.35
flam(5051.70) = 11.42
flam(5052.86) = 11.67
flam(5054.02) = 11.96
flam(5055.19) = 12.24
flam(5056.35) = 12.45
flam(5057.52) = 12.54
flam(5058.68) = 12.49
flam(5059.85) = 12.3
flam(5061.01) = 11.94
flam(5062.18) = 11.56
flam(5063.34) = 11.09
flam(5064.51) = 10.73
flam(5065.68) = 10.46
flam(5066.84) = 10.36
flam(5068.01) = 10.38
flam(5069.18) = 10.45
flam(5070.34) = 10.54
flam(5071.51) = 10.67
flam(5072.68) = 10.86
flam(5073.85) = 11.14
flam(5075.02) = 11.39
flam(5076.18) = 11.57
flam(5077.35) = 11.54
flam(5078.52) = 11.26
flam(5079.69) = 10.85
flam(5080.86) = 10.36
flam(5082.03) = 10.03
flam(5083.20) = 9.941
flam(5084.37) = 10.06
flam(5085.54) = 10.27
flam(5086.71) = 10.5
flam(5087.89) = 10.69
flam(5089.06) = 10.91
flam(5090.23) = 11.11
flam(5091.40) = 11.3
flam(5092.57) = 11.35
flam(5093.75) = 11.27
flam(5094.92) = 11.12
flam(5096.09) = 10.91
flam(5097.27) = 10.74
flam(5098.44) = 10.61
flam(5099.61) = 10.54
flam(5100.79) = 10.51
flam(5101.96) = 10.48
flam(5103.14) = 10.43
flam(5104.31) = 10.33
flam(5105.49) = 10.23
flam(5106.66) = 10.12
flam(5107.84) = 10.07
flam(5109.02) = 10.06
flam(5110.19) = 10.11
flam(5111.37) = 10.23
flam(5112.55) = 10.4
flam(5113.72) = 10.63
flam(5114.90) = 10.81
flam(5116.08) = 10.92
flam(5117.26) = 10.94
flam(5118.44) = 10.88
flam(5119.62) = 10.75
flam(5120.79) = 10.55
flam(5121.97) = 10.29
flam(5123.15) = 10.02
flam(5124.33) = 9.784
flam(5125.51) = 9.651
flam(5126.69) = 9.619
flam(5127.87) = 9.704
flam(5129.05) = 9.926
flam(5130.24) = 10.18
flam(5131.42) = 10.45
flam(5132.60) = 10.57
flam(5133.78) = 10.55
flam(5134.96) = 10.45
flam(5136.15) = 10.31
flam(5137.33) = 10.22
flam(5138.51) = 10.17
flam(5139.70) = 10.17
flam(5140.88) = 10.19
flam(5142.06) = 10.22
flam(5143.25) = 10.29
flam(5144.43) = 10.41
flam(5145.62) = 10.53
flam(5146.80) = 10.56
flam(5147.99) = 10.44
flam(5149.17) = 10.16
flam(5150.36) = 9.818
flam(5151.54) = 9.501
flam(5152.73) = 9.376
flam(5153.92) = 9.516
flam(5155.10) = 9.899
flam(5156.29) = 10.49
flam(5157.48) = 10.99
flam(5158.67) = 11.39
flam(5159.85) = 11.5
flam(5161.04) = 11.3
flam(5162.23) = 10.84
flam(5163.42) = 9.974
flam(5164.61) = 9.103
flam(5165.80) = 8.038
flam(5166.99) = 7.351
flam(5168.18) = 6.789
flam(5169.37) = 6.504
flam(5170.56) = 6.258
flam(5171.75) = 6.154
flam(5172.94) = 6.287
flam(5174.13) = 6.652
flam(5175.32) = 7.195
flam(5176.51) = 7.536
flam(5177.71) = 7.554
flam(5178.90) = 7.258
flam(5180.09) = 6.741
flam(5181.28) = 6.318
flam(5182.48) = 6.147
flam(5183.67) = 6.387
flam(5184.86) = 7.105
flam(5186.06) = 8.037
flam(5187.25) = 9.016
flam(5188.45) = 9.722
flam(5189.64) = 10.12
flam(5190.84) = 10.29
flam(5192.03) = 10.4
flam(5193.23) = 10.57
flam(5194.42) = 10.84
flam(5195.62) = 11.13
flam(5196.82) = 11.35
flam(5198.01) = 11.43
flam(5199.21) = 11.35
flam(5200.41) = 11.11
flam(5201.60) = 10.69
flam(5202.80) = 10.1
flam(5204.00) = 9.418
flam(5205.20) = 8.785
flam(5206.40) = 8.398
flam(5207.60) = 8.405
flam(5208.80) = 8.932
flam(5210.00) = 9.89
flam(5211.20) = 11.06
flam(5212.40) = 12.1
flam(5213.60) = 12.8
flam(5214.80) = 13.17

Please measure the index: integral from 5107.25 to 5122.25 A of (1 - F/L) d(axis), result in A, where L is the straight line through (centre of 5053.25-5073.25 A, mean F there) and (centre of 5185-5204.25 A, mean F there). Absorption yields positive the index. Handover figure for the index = 0.58 A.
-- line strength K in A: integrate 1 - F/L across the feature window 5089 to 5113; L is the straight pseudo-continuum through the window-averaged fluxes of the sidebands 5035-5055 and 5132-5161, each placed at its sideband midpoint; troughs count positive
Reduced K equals 0.5 A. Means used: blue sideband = 11.5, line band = 10.6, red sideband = 10.3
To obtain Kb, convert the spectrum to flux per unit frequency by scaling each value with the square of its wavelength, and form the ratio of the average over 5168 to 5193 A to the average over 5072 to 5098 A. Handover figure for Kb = 0.73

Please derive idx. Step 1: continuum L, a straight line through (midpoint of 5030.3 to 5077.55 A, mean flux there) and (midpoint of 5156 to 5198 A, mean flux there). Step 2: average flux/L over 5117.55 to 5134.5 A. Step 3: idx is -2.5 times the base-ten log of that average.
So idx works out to -0.043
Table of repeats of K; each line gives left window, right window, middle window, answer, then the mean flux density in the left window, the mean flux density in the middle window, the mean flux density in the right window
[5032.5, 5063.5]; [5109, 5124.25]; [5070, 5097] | 0.5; 11.7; 10.9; 10.5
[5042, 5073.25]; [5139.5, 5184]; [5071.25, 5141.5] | -2.0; 11.5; 10.5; 8.84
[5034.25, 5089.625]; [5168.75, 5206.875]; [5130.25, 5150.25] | -1.5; 11.2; 10.3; 8.65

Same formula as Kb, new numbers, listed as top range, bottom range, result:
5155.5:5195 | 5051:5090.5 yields 0.80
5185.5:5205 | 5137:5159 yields 1.03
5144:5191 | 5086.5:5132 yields 0.85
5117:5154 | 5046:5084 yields 0.93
